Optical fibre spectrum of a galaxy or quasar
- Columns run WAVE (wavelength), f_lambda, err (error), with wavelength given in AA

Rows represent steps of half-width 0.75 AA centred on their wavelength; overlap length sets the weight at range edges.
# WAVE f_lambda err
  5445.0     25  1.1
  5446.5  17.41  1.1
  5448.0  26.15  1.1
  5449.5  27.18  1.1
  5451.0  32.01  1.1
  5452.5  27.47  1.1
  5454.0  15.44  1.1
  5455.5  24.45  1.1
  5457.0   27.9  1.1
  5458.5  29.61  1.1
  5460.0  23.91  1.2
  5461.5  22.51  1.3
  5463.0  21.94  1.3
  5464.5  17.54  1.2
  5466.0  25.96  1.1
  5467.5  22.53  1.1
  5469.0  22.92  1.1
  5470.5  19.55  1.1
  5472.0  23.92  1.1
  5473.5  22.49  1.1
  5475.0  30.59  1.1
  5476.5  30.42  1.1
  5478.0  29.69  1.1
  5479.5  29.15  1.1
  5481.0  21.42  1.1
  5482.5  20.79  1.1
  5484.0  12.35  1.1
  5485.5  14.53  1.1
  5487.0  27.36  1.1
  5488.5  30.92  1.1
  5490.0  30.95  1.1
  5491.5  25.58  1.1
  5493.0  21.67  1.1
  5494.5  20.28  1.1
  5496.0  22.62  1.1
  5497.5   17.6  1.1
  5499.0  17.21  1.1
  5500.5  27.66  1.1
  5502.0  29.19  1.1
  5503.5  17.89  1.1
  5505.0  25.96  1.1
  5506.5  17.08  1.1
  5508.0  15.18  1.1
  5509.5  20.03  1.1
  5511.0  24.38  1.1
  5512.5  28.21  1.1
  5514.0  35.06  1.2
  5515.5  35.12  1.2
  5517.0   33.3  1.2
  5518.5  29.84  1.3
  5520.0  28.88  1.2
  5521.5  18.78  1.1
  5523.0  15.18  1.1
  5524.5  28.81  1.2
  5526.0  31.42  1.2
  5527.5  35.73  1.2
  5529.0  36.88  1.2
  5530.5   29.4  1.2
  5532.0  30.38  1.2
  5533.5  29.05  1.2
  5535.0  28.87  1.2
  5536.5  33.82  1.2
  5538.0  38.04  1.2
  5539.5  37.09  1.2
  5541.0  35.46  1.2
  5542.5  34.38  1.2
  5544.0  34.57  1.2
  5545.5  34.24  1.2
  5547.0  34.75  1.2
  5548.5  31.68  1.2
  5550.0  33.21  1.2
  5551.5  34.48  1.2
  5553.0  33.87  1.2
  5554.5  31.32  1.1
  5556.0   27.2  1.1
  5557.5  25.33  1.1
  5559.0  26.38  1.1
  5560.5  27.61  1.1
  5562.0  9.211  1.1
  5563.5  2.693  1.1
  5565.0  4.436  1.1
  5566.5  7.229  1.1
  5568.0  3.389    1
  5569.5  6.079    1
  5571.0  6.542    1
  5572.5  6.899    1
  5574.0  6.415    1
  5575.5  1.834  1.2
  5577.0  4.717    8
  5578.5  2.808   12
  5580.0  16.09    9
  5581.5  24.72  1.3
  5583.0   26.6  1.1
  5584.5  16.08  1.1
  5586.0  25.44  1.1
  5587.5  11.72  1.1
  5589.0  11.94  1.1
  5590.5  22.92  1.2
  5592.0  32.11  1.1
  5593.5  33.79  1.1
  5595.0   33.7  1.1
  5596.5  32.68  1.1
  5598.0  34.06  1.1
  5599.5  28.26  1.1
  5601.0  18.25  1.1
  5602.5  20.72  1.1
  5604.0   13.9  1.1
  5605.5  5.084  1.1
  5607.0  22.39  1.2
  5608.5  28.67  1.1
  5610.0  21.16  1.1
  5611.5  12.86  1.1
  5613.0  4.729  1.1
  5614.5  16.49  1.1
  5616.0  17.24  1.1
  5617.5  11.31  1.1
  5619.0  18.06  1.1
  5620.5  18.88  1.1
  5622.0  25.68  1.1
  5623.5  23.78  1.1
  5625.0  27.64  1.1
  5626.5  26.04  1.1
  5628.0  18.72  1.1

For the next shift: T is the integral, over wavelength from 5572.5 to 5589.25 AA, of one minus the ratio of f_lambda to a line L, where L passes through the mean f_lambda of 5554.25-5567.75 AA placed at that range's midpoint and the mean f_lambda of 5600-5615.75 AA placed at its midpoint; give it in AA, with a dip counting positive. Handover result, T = 3.5 AA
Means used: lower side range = 16.9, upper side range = 16.6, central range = 13.2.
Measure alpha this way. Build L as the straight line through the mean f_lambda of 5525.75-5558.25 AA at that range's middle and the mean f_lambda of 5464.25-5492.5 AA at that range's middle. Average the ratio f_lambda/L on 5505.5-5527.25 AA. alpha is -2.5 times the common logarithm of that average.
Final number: 0.13 mag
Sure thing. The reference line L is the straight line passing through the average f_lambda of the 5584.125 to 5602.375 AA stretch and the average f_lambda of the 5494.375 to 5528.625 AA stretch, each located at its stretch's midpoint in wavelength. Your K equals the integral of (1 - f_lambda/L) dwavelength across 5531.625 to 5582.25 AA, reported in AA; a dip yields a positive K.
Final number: 6.7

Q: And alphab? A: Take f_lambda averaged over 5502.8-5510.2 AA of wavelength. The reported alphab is 19.2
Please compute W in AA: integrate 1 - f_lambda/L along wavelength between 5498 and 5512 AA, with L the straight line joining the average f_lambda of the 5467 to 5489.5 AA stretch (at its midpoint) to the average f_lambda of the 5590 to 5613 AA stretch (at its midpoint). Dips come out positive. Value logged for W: 1.3 AA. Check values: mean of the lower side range 24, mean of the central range 21.7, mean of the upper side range 23.4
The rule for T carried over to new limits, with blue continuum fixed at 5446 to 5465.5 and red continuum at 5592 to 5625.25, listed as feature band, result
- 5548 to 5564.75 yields -1.9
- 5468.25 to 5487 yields 0.4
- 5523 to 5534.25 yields -3.8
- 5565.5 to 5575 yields 7.0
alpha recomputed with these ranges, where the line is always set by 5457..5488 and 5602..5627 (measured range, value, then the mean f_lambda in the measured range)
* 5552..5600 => 0.083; 18.3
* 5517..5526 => -0.175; 25.6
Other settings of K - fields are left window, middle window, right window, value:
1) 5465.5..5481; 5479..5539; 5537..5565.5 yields 2.2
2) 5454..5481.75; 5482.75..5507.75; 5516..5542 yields 4.6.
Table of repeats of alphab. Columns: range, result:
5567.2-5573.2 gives 5.73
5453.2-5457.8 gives 22.7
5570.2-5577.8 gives 5.27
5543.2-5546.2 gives 34.4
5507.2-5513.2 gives 21.9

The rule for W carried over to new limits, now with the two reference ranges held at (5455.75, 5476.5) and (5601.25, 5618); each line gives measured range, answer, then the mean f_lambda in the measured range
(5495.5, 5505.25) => -0.1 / 22.4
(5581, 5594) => -4.0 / 22.6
